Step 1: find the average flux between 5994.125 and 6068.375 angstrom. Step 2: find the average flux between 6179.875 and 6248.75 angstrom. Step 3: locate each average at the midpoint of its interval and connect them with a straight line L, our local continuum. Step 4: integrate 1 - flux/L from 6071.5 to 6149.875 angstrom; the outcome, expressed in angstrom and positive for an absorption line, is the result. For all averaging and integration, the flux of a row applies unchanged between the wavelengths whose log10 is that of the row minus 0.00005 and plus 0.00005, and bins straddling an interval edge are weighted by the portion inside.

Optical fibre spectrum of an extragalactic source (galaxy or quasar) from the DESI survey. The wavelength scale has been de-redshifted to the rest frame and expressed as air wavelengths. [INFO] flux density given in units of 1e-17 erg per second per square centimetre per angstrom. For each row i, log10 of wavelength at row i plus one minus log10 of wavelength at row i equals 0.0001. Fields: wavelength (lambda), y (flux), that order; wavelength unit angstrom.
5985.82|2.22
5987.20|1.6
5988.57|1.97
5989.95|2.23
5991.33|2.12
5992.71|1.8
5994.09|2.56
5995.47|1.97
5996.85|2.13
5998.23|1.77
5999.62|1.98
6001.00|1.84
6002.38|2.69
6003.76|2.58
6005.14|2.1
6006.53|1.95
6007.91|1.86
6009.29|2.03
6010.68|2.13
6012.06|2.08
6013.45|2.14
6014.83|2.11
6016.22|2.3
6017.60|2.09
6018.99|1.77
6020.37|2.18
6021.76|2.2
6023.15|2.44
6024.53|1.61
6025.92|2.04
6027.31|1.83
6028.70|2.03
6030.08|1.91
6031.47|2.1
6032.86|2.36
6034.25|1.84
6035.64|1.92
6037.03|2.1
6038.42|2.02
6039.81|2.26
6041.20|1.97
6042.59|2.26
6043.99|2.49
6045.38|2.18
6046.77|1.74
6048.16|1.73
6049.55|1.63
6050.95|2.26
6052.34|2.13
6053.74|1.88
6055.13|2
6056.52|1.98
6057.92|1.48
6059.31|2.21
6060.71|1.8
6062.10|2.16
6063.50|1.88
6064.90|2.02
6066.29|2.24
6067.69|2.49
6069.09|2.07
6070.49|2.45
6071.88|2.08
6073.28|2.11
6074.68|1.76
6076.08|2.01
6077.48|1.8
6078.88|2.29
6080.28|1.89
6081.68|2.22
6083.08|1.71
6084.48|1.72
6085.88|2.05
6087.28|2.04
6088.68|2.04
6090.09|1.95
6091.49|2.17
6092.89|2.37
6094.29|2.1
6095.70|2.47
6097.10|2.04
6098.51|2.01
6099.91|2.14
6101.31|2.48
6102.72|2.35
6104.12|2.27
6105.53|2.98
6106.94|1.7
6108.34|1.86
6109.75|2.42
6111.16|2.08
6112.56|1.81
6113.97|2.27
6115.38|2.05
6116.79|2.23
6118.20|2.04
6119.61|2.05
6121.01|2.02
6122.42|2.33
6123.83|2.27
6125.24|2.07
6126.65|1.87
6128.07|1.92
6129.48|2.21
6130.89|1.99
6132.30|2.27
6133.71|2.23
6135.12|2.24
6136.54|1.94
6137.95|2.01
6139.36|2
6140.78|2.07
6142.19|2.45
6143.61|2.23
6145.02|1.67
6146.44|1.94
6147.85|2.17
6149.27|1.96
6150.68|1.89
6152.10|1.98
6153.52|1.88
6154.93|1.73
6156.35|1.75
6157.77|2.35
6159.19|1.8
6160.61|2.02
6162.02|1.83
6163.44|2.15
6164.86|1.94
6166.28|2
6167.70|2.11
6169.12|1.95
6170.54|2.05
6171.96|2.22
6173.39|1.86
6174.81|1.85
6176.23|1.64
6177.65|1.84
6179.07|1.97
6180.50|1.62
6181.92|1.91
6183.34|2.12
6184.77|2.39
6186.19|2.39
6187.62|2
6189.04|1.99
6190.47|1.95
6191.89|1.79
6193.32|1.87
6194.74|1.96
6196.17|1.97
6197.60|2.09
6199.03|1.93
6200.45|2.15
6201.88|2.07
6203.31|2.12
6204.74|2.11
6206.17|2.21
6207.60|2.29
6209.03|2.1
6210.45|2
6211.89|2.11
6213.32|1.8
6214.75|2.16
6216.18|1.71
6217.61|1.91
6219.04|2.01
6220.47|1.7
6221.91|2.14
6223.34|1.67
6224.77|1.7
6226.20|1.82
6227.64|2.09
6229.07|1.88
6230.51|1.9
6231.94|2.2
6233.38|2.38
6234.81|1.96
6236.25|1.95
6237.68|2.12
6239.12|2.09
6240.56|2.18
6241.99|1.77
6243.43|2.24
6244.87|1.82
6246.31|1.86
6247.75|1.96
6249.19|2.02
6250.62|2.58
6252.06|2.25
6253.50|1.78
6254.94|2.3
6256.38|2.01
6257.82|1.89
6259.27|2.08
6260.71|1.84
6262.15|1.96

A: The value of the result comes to -2.4 angstrom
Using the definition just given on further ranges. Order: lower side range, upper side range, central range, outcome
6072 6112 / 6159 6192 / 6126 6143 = -0.5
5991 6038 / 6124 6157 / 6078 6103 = -0.8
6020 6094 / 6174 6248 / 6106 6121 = -0.3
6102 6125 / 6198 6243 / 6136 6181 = 2.9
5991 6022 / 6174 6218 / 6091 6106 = -1.8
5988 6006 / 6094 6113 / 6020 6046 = 0.8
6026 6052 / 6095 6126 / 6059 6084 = 0.5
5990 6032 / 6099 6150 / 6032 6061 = 1.1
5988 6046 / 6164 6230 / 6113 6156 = -0.9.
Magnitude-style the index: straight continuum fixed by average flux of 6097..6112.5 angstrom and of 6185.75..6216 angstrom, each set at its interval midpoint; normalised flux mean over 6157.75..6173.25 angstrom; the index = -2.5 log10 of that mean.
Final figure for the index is 0.04 mag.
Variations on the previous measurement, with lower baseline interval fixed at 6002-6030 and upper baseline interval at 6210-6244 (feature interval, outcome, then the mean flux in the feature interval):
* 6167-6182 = 0.05 mag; 1.91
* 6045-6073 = 0.03 mag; 2.02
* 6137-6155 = 0.01 mag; 2.01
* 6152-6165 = 0.04 mag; 1.94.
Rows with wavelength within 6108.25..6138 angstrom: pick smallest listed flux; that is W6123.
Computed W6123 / 1.81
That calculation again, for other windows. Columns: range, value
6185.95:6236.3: 1.67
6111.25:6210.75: 1.62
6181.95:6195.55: 1.79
